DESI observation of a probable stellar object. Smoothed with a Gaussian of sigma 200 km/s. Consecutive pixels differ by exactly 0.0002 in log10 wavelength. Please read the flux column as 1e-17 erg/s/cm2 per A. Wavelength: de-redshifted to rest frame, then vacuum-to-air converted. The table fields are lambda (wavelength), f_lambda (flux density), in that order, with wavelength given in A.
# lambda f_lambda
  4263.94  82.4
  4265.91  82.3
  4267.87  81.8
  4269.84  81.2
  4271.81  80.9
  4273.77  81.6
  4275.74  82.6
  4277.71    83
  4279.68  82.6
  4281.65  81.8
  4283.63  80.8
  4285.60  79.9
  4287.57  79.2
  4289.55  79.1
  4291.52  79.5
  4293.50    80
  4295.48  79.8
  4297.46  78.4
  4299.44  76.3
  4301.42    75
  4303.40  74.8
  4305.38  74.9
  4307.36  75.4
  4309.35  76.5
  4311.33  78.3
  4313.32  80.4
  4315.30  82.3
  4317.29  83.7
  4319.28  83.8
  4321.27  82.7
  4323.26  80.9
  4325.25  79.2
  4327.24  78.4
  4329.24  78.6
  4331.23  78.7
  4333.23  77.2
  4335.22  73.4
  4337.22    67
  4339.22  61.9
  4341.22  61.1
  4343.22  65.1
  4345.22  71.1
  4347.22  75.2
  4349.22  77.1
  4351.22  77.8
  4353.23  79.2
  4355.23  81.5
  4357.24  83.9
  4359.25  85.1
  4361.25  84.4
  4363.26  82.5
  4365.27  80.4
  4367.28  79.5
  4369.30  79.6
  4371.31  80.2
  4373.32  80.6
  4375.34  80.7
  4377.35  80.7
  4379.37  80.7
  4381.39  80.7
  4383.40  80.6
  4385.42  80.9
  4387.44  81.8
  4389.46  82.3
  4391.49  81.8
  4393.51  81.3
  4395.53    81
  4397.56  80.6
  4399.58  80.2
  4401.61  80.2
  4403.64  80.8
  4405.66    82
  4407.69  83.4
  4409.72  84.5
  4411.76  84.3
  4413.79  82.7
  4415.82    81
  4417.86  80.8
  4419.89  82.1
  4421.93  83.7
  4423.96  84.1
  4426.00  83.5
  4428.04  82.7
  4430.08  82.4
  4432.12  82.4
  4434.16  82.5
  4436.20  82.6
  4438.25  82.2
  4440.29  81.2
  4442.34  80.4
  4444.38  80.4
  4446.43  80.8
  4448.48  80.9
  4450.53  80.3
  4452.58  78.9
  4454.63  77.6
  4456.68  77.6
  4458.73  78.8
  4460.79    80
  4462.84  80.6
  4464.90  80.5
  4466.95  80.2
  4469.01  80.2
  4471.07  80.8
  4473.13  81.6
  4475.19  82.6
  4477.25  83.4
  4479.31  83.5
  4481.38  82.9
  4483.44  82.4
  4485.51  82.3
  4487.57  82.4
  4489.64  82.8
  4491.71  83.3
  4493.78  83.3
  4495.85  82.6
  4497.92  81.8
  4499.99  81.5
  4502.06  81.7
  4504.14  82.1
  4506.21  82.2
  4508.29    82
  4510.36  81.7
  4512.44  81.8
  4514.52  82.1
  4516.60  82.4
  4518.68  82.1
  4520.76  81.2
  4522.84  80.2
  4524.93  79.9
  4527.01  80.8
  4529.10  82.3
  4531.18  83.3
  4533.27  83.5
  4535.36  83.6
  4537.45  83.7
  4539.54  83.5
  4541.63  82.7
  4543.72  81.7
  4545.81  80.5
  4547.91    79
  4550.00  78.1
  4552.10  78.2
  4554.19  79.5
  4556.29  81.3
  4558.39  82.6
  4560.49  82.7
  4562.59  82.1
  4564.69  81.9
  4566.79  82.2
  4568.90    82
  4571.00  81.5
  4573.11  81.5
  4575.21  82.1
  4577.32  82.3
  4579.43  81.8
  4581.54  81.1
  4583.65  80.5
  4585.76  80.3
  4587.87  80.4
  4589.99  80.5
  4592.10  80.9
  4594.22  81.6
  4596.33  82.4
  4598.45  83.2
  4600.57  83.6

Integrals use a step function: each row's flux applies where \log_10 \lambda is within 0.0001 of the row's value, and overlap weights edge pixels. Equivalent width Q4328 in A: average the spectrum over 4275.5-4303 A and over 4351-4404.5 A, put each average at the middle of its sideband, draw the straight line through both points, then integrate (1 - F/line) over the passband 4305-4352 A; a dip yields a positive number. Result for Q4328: 2.6 A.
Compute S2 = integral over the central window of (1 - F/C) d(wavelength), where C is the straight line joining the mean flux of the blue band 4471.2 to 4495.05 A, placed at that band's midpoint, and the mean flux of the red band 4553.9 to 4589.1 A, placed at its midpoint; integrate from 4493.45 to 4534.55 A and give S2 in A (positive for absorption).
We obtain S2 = 0.2 A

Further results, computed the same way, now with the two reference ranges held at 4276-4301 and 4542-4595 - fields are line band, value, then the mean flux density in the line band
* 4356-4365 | -0.38 A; 83.6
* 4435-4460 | 0.14 A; 80.1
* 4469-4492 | -0.48 A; 82.4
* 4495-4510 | -0.21 A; 82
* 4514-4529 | -0.07 A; 81.3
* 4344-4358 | 0.44 A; 77.7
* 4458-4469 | 0.08 A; 80.1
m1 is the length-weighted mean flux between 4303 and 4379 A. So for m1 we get 77.8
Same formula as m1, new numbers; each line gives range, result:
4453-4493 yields 81.2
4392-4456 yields 81.6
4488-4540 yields 82.2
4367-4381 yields 80.3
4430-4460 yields 80.5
